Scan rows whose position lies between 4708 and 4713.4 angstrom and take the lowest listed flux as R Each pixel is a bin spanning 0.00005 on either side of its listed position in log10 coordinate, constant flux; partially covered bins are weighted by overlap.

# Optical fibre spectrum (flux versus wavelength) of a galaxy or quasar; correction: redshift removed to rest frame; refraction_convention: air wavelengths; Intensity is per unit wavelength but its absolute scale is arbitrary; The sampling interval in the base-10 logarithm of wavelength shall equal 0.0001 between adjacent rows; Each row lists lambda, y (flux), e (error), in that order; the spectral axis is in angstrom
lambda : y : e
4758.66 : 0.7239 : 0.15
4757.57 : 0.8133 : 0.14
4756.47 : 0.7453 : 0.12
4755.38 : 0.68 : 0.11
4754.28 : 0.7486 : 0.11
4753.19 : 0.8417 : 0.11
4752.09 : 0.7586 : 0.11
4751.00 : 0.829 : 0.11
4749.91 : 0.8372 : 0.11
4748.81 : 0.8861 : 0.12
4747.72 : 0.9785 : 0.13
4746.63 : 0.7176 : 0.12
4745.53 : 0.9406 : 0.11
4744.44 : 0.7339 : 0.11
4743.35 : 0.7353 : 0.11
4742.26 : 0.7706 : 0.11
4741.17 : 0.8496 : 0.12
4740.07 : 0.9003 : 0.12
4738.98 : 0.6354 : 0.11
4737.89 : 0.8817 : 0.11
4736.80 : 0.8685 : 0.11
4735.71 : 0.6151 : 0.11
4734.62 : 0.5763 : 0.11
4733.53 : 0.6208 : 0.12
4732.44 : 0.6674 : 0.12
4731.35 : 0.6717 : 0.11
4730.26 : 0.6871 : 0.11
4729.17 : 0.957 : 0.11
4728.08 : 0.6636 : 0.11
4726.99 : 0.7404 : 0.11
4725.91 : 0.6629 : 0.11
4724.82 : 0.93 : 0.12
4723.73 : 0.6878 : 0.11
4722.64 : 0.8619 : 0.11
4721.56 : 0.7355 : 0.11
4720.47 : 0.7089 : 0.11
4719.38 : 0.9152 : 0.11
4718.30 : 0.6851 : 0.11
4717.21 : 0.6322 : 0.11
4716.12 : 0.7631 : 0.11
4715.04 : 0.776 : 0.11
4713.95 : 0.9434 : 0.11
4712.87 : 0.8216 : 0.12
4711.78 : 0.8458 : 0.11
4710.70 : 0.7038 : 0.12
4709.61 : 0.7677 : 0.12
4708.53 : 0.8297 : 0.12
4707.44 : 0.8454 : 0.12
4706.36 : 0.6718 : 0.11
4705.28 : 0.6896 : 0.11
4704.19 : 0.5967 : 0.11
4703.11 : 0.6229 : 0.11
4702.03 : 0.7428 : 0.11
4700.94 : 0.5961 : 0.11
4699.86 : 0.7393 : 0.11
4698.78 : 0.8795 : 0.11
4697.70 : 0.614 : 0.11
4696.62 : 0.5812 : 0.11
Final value 0.7038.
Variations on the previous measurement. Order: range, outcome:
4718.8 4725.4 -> 0.6878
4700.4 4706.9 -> 0.5961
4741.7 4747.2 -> 0.7176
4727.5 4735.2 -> 0.5763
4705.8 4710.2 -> 0.6718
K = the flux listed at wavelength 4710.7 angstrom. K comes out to 0.7038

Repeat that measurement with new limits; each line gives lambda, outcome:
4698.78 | 0.8795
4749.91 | 0.8372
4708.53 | 0.8297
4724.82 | 0.93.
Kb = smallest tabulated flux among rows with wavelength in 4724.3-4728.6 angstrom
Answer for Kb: 0.6629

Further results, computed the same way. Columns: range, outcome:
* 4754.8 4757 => 0.68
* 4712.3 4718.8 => 0.6322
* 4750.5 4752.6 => 0.7586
